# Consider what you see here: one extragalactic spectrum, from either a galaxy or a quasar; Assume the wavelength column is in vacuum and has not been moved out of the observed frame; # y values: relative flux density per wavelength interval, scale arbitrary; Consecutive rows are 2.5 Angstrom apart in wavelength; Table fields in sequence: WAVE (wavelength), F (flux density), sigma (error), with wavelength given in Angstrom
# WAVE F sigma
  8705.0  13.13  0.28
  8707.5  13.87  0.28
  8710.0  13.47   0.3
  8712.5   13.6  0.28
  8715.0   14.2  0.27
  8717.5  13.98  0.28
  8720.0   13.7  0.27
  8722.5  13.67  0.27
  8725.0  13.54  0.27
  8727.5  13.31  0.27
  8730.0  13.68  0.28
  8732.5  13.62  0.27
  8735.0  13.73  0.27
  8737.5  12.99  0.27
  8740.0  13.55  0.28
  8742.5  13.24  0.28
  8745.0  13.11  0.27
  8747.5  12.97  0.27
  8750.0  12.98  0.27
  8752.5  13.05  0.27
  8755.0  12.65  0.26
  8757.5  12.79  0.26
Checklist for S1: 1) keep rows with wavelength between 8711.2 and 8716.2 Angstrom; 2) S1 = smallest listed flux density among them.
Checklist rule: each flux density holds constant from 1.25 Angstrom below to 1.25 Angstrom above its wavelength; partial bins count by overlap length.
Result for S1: 13.6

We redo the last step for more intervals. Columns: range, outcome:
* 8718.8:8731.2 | 13.31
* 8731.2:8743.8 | 12.99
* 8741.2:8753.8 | 12.97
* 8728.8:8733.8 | 13.62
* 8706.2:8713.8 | 13.47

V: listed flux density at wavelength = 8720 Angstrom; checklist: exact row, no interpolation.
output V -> 13.7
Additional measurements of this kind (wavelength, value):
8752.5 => 13.05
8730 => 13.68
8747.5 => 12.97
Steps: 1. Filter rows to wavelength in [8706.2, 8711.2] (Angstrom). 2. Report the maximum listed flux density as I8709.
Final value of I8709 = 13.87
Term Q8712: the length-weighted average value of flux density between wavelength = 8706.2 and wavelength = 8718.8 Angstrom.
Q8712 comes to 13.8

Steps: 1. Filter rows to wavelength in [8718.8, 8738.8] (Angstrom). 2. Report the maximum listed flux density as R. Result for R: 13.73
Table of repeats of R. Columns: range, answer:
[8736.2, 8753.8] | 13.55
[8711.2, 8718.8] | 14.2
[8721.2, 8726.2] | 13.67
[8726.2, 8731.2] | 13.68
